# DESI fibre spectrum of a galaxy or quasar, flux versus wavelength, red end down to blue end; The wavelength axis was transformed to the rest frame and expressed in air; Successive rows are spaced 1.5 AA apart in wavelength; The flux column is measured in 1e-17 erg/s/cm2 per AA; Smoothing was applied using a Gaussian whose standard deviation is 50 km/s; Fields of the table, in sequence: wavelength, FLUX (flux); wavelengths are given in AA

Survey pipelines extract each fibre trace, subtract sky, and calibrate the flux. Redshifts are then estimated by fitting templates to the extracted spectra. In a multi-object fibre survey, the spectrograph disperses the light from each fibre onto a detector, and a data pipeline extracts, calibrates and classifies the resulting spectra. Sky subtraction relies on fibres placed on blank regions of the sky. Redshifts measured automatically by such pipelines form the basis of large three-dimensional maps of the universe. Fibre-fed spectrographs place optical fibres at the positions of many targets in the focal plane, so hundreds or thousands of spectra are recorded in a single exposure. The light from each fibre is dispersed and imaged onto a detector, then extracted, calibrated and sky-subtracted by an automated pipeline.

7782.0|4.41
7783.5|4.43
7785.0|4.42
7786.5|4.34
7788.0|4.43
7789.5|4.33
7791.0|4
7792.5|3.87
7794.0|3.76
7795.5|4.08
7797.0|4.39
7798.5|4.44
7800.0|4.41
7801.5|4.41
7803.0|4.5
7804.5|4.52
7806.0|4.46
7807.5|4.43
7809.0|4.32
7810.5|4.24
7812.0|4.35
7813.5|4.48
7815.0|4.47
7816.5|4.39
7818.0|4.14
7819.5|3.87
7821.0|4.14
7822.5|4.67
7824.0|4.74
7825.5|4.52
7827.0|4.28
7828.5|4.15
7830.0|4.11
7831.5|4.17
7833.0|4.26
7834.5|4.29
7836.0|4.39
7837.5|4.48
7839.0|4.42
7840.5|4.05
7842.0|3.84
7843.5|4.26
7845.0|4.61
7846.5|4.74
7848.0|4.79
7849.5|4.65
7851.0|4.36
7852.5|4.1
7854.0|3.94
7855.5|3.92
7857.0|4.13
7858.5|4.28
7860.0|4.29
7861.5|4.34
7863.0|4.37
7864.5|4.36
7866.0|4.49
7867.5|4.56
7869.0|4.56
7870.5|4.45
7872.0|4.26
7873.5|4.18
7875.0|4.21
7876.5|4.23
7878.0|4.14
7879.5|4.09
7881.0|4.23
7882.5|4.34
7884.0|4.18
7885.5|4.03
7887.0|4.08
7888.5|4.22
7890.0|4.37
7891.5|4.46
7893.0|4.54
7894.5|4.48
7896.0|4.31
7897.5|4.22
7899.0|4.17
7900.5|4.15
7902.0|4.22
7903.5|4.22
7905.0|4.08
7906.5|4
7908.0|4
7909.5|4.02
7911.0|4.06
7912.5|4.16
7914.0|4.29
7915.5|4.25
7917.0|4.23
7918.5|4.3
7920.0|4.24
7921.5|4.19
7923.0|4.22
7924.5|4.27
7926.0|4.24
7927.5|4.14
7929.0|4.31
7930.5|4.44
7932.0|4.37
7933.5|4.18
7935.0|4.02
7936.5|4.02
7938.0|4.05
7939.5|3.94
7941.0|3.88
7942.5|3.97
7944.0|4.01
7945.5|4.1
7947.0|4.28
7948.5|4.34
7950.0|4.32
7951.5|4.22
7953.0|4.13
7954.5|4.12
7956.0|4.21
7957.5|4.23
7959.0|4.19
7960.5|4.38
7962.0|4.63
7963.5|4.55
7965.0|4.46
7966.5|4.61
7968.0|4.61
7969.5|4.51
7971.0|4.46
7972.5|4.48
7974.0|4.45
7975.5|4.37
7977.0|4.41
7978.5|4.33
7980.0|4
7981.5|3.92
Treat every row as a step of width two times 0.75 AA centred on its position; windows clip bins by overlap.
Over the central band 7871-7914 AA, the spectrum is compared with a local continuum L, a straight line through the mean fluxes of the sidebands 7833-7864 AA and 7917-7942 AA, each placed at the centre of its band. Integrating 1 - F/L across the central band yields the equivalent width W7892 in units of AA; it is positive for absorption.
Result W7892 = 0.3 AA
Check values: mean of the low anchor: 4.31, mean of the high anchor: 4.18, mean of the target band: 4.2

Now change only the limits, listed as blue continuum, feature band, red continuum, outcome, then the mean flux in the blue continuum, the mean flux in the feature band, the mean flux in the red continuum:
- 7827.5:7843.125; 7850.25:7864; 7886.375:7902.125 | 0.17 AA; 4.22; 4.2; 4.3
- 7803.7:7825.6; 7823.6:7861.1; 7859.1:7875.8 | 0.57 AA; 4.38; 4.31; 4.37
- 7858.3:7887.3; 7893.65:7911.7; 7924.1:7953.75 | 0.28 AA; 4.29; 4.16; 4.16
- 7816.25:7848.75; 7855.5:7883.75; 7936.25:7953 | -0.24 AA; 4.33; 4.29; 4.11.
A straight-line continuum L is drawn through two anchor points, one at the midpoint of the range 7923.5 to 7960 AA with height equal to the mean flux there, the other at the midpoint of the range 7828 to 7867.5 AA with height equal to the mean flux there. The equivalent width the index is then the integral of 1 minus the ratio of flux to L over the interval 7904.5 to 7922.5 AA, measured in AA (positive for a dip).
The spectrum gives 0.2 AA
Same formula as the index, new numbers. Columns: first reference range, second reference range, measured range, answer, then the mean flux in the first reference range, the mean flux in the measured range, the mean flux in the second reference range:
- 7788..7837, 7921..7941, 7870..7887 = 0.1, 4.3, 4.2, 4.17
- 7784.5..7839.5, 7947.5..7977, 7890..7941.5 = 1.9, 4.31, 4.2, 4.38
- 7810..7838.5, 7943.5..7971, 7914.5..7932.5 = 0.3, 4.32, 4.27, 4.33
